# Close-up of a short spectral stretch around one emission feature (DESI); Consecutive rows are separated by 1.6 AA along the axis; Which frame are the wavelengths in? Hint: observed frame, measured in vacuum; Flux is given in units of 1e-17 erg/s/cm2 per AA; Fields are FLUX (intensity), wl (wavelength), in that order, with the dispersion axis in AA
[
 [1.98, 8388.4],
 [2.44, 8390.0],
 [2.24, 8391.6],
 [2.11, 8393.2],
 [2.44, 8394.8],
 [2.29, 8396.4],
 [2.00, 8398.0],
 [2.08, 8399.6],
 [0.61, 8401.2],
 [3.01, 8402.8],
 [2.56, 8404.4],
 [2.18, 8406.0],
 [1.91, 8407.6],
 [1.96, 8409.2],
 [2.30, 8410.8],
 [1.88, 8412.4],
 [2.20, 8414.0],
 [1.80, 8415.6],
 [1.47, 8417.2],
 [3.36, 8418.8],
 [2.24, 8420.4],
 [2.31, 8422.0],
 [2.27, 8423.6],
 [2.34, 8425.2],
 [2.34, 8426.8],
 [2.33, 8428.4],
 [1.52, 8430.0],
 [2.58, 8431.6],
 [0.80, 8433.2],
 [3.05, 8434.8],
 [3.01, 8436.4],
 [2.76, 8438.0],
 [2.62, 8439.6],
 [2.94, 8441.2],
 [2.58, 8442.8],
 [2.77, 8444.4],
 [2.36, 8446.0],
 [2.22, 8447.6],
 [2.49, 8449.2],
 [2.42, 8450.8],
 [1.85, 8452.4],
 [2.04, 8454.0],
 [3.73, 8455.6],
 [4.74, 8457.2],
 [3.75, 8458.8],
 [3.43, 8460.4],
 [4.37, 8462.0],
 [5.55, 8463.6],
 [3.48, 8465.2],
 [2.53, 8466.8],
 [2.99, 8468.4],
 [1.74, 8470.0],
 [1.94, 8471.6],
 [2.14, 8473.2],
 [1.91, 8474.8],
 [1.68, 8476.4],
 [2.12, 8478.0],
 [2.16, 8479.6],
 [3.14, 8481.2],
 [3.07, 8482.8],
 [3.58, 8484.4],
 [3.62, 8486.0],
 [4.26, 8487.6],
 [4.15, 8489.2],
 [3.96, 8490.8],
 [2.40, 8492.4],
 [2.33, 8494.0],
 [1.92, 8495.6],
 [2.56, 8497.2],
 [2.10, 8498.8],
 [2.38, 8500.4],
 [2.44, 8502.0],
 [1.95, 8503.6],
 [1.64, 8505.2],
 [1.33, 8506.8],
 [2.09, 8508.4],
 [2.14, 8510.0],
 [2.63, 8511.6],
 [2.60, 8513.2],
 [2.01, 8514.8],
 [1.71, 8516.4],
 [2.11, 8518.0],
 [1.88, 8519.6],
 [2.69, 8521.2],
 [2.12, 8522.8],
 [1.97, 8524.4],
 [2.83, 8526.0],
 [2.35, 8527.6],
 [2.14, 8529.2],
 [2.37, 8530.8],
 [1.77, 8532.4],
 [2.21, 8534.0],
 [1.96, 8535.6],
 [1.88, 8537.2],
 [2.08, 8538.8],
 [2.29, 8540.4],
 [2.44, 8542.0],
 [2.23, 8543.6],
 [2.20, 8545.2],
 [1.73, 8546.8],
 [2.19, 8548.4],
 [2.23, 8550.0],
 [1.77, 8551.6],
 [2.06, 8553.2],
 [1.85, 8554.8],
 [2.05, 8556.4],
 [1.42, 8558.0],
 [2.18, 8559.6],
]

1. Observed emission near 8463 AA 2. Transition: H-alpha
